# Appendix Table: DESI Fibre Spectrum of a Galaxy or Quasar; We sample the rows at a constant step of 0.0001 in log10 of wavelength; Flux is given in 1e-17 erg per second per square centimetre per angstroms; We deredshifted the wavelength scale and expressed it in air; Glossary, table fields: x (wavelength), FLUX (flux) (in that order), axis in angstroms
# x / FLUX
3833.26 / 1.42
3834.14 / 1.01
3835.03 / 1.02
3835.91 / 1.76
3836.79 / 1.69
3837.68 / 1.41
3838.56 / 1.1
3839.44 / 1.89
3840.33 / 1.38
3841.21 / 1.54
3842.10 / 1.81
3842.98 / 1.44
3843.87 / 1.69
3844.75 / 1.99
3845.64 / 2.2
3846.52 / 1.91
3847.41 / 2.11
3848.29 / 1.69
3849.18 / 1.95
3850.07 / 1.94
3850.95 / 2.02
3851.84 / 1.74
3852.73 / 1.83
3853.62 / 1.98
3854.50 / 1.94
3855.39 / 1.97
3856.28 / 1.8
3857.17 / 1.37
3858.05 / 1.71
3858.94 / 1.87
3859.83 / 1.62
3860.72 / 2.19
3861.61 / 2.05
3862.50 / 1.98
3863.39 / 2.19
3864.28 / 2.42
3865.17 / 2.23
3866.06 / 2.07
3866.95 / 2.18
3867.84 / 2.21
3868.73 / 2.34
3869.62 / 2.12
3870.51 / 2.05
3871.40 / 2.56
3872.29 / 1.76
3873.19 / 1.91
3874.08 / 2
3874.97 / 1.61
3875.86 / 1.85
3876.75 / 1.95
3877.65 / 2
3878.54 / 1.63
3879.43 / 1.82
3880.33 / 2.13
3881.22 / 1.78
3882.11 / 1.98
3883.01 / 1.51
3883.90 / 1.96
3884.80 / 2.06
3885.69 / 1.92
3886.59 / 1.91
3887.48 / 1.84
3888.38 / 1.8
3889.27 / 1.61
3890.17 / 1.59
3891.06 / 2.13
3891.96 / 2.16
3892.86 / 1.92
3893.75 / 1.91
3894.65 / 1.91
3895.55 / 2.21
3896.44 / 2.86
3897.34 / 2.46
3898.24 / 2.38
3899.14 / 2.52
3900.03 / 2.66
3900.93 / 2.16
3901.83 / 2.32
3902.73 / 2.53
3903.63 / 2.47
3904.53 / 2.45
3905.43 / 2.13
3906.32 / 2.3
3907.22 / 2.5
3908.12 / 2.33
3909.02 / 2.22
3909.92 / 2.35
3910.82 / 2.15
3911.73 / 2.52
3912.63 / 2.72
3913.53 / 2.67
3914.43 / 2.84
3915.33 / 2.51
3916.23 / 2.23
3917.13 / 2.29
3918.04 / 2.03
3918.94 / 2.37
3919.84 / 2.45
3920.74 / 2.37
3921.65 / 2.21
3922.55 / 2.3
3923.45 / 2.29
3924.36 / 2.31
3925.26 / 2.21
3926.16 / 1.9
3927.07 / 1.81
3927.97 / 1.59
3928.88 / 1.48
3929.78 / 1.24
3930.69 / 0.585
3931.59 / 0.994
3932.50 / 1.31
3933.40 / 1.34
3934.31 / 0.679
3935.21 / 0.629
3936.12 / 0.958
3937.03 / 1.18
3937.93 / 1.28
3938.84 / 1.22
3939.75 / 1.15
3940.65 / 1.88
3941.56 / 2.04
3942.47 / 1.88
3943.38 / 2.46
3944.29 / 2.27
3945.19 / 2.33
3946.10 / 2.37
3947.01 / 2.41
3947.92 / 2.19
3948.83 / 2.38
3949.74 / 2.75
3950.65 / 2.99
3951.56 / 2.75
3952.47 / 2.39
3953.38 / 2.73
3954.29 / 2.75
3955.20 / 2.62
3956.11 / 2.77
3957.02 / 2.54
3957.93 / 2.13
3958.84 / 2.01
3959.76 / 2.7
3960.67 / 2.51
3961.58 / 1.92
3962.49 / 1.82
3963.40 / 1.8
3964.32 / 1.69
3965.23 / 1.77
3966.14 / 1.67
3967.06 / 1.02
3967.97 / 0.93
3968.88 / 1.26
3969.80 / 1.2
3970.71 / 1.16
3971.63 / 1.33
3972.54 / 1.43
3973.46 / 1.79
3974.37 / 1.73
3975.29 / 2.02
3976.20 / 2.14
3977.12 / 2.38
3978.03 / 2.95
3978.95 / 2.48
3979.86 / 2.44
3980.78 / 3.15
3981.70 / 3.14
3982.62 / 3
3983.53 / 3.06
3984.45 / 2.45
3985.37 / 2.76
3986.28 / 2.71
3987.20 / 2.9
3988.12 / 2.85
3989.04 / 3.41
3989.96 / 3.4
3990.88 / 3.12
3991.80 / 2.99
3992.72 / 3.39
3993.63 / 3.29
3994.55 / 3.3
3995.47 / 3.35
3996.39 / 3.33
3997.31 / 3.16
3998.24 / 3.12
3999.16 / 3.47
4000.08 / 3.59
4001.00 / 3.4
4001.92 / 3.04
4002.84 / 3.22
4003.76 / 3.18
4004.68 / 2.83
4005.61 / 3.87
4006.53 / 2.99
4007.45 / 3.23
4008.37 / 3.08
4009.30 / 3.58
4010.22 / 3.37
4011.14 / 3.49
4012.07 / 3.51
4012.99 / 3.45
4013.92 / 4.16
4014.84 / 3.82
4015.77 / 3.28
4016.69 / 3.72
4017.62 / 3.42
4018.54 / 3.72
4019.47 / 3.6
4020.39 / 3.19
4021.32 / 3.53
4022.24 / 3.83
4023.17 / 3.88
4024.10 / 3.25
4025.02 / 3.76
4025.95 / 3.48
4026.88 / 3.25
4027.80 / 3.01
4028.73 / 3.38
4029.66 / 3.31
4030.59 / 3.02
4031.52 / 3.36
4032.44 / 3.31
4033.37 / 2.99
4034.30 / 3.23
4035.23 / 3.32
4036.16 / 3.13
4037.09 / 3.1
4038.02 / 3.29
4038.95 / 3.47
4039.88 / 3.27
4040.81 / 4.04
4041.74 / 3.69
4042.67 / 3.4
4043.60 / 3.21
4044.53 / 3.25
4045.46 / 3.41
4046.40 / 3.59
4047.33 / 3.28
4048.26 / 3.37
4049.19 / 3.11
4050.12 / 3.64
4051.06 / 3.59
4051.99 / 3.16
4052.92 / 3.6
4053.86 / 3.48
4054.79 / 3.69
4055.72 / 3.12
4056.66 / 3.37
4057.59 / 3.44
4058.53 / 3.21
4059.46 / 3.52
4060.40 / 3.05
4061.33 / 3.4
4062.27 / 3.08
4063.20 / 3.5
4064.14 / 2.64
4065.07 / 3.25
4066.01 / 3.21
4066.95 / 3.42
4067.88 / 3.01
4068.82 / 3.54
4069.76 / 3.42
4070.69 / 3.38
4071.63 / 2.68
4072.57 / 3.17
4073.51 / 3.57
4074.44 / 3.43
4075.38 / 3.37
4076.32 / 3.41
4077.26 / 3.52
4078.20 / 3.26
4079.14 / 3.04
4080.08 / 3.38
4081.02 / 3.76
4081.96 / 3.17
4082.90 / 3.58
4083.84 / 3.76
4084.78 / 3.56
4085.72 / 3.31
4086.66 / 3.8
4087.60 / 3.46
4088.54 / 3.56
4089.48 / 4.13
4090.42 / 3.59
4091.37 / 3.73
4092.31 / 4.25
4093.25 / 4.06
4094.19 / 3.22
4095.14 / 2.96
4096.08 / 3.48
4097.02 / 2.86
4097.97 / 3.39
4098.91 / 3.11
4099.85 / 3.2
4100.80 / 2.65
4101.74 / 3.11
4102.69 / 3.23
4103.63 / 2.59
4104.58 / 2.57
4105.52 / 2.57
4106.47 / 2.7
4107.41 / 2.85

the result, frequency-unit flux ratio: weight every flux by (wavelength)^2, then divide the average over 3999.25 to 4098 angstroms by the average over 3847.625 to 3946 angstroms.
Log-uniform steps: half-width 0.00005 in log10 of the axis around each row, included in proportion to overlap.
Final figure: 1.85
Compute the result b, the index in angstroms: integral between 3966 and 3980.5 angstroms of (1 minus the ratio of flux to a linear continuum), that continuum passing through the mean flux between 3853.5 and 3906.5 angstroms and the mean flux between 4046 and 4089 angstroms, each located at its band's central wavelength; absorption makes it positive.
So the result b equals 5.1 angstroms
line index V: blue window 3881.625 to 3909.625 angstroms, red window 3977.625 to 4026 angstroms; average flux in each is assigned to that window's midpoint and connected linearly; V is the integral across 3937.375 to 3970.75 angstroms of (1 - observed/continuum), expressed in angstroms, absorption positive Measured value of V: 8.5 angstroms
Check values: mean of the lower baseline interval 2.15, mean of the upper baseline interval 3.28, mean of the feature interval 2.06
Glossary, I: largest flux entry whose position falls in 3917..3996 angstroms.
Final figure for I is 3.41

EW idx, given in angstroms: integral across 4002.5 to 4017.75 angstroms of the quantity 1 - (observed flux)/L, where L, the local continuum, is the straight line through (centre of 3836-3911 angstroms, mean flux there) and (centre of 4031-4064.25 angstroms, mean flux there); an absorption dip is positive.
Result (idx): -1.8 angstroms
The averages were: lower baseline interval 2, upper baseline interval 3.35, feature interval 3.42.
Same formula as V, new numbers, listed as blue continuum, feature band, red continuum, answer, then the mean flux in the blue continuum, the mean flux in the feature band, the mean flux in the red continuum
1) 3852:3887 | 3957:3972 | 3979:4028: 6.12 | 1.96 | 1.71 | 3.29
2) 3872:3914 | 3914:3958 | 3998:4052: 9.20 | 2.12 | 2.01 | 3.4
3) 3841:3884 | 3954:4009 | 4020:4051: 6.78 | 1.93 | 2.58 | 3.38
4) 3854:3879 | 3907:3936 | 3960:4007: 3.66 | 1.99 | 1.96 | 2.57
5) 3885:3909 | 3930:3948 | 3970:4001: 6.76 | 2.19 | 1.54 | 2.75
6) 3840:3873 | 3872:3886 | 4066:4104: 1.46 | 1.94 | 1.87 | 3.38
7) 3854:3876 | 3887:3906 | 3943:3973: -1.49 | 2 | 2.19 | 2.09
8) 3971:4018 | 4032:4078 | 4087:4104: -1.46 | 3.02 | 3.33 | 3.37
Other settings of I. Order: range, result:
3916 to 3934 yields 2.45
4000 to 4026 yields 4.16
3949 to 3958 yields 2.99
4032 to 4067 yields 4.04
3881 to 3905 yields 2.86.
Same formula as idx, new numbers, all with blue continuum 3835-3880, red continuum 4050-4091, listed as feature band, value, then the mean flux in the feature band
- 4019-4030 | -1.4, 3.46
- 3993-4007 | -1.9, 3.28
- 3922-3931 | 2.2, 1.79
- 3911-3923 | -0.6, 2.42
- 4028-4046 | -1.0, 3.32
